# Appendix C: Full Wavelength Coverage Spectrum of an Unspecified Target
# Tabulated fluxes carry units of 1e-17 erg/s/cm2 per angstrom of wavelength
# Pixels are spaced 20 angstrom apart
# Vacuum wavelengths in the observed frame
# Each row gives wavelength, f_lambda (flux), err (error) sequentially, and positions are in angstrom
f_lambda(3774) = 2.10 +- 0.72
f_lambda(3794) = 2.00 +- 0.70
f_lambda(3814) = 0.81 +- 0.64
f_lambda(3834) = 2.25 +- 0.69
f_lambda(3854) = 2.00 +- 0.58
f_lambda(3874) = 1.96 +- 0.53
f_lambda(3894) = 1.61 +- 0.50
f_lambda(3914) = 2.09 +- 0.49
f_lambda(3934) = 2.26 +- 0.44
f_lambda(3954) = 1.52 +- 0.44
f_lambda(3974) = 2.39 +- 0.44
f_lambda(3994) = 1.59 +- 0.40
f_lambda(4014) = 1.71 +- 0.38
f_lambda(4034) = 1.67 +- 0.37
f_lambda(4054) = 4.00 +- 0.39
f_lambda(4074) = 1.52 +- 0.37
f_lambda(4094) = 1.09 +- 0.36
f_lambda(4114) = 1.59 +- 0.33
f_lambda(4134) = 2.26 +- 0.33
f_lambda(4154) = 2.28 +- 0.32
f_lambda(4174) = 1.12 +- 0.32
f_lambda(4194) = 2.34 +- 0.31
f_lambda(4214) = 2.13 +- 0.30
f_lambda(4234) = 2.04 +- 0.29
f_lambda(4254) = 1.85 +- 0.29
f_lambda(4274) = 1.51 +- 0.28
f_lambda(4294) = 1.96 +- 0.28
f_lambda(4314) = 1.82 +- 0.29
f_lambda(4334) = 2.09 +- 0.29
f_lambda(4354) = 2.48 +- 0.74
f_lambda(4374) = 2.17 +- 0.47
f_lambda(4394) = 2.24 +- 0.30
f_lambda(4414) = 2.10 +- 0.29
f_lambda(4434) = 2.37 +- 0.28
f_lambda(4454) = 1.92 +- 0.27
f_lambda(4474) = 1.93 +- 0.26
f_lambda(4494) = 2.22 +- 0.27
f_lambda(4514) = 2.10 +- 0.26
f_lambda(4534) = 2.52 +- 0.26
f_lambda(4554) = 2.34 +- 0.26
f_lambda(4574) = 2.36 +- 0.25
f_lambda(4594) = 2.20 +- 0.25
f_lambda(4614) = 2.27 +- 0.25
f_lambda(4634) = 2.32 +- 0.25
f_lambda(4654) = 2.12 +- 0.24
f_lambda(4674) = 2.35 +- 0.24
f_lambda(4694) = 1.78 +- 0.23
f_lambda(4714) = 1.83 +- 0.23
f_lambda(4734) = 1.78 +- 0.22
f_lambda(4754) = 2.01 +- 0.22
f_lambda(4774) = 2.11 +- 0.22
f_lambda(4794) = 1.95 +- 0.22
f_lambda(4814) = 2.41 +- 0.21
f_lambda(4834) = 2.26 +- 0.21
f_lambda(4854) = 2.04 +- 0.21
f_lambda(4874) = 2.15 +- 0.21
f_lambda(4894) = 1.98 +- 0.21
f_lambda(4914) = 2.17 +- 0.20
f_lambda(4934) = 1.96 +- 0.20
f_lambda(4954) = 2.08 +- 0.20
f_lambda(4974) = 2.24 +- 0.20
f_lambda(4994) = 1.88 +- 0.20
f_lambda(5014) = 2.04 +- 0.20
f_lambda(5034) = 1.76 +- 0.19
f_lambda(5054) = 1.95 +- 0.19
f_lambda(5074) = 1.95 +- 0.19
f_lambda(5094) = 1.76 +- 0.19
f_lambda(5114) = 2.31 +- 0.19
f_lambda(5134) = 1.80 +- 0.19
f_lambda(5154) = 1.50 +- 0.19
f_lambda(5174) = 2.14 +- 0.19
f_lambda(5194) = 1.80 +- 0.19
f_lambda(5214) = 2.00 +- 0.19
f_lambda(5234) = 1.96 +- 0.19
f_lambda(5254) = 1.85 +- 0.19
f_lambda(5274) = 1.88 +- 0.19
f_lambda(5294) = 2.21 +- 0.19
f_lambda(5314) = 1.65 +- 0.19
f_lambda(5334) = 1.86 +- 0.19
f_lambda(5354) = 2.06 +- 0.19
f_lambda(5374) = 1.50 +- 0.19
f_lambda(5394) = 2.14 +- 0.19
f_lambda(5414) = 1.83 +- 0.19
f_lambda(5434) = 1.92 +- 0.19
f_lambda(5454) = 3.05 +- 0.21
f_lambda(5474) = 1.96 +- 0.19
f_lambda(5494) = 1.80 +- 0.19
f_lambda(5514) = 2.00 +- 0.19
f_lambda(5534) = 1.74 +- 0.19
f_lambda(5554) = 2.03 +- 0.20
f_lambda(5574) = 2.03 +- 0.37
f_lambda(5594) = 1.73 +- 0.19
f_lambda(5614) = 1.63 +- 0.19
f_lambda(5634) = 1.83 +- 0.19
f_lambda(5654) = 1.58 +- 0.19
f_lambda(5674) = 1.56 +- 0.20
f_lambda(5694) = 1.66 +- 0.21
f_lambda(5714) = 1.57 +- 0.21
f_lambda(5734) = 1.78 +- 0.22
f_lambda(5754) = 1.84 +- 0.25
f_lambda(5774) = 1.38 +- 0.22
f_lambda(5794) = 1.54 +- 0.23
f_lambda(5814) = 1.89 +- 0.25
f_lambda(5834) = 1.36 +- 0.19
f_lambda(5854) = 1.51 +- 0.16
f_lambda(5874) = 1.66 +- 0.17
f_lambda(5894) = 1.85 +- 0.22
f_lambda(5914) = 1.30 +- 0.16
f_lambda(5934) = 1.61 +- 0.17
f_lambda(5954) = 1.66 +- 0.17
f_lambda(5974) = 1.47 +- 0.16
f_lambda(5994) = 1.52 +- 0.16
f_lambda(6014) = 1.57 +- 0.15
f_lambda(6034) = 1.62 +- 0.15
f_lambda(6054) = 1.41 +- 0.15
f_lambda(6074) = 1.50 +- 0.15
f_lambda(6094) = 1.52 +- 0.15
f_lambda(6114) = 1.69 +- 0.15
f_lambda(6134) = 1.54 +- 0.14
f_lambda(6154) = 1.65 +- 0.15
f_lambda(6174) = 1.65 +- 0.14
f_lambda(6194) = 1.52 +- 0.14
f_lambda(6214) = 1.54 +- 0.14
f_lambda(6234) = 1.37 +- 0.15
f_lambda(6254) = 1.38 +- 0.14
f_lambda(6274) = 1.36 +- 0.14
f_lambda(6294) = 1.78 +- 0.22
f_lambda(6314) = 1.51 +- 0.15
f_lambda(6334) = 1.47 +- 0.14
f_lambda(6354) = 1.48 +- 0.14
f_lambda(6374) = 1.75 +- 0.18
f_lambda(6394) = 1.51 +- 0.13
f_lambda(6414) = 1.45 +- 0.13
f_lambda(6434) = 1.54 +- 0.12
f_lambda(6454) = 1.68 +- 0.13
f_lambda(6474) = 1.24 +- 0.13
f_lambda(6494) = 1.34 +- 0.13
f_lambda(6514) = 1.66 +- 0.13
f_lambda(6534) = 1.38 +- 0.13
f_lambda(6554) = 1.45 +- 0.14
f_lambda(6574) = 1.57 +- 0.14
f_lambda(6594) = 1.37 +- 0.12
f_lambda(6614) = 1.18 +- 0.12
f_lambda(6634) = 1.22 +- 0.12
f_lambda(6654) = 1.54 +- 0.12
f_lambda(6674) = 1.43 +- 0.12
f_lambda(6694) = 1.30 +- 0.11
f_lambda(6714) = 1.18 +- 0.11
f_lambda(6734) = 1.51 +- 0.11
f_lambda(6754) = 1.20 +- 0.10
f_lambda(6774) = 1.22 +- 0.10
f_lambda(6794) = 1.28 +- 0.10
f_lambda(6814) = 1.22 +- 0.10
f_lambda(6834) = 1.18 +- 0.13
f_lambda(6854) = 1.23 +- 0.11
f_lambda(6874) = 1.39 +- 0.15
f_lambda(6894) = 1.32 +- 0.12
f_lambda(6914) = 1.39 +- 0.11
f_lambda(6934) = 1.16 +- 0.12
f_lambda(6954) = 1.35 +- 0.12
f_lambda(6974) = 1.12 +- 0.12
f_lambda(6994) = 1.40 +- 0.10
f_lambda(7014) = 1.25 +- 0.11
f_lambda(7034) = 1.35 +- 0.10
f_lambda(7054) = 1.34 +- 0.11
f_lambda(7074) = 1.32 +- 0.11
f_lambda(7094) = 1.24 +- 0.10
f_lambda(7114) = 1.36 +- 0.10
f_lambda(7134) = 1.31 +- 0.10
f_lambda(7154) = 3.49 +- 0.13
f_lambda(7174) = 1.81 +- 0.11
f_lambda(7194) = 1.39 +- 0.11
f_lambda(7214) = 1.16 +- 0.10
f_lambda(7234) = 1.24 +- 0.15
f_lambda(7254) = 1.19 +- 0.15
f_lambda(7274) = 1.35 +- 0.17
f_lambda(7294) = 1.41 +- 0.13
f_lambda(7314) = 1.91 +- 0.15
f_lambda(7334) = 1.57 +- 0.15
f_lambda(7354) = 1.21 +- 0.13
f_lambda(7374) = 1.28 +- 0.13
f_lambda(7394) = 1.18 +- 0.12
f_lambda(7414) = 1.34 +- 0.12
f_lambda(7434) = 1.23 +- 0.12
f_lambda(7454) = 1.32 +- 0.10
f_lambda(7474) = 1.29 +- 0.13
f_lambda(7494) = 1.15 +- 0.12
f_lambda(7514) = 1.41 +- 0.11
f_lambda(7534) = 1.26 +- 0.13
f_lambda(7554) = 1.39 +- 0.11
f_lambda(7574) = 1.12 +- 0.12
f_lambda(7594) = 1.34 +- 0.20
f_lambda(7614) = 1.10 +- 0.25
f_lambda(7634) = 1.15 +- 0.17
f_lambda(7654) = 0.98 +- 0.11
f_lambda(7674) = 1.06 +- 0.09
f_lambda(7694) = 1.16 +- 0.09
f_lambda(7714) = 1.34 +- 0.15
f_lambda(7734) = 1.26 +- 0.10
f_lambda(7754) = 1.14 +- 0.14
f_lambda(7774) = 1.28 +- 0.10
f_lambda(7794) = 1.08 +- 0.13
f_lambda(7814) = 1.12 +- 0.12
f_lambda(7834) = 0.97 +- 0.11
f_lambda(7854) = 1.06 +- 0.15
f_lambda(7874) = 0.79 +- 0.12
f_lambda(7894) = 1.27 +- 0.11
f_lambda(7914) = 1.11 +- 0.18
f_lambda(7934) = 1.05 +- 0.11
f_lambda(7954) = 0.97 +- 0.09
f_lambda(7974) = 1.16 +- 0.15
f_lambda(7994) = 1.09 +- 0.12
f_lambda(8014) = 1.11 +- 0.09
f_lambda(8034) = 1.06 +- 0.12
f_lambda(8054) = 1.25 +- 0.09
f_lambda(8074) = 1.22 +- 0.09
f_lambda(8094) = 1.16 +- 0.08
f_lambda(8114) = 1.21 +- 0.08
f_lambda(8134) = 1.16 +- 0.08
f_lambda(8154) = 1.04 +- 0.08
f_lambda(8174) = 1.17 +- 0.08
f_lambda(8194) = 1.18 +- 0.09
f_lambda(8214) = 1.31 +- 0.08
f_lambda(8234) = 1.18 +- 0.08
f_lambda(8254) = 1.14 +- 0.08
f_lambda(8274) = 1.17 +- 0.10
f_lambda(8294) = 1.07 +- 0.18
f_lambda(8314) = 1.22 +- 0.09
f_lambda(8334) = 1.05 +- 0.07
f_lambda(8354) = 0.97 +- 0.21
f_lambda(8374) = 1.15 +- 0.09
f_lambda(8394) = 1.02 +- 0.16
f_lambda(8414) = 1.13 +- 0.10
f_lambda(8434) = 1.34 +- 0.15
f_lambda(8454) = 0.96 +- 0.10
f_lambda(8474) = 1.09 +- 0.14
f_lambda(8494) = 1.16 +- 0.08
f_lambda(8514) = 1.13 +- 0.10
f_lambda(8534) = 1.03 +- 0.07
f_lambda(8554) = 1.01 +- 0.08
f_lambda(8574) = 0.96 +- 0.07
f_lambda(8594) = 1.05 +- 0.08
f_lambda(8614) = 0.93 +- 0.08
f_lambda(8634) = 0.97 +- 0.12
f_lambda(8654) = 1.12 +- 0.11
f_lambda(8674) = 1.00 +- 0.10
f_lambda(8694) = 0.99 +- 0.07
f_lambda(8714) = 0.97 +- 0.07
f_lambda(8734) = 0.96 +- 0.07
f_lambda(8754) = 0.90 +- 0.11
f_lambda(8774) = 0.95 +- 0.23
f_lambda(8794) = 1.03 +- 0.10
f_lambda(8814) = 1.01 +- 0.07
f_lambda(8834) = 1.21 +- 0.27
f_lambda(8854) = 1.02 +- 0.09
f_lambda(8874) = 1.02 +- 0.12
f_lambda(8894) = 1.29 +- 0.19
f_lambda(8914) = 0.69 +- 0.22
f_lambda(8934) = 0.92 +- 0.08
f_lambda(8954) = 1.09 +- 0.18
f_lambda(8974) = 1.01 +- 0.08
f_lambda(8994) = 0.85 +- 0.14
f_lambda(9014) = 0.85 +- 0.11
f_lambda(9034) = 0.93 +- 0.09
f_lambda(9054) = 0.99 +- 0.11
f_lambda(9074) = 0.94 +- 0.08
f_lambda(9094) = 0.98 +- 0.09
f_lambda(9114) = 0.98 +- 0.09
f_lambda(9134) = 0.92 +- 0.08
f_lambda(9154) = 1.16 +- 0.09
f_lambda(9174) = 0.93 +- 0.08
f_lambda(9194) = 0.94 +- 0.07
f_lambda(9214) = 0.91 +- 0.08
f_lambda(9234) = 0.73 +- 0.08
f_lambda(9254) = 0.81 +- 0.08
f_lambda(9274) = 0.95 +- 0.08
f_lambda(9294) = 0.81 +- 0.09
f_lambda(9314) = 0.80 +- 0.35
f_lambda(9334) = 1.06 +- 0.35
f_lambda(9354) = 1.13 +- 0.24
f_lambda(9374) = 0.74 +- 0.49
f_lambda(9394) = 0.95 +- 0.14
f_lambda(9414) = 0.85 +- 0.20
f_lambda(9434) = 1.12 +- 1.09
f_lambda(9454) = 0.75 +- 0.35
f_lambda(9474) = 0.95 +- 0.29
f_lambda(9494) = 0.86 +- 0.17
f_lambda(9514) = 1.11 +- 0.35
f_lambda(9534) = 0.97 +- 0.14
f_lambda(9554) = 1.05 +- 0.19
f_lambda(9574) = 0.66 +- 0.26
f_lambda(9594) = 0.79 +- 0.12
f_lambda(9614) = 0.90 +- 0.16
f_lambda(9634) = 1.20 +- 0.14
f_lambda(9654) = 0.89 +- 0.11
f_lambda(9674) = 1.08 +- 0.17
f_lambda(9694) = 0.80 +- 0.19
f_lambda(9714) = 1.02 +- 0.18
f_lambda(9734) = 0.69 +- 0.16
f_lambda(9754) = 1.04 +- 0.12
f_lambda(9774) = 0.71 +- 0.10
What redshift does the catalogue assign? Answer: 0.089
